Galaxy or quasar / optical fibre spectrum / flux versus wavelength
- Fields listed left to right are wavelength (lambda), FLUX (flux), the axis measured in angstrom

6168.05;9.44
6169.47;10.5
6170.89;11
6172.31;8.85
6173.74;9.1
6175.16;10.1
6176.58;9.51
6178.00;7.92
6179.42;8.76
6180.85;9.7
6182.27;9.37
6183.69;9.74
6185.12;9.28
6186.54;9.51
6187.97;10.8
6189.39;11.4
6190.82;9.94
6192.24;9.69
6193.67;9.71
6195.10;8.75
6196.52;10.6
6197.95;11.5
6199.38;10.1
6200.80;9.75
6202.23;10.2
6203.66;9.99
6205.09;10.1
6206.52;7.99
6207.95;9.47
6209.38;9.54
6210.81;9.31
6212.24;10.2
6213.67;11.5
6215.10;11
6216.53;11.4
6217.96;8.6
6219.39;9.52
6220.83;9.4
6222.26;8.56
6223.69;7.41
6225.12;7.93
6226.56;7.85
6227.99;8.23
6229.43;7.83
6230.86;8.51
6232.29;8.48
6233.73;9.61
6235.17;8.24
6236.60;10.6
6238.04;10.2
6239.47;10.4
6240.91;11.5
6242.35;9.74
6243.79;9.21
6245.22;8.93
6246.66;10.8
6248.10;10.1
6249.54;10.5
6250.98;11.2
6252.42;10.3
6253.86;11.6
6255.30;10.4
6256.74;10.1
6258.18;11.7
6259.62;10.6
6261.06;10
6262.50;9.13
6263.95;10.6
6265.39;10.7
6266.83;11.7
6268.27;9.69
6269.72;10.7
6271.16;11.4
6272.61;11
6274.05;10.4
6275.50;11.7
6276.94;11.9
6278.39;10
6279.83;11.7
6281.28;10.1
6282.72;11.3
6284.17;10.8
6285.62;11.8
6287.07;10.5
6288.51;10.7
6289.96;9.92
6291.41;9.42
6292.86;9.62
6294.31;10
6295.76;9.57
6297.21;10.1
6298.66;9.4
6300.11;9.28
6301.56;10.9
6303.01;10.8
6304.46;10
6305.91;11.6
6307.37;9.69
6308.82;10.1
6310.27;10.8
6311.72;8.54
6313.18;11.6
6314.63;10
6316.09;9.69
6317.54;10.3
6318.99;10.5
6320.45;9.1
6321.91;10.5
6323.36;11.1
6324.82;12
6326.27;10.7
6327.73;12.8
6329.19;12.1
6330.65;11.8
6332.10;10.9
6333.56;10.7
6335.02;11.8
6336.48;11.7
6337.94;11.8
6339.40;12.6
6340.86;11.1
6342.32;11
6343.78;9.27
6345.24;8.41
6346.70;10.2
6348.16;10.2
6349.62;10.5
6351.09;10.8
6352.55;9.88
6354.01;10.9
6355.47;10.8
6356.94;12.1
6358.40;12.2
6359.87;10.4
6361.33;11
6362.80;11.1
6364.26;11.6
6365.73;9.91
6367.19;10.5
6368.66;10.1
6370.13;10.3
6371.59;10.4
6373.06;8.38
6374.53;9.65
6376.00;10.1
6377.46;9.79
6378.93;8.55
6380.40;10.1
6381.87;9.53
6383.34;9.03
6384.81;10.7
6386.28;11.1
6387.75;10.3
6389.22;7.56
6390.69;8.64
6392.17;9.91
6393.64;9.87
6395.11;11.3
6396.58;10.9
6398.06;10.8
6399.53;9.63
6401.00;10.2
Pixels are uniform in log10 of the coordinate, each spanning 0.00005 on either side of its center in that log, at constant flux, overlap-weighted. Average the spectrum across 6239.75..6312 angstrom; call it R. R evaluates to 10.5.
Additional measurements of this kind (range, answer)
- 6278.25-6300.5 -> 10.3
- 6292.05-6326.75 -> 10.2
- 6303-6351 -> 10.7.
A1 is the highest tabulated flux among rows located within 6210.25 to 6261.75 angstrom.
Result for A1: 11.7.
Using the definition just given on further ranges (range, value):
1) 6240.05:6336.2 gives 12.8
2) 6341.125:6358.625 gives 12.2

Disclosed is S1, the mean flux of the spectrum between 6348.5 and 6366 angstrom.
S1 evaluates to 10.9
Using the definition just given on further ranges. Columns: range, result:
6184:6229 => 9.64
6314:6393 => 10.5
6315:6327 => 10.5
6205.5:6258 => 9.64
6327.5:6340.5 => 11.7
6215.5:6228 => 8.86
